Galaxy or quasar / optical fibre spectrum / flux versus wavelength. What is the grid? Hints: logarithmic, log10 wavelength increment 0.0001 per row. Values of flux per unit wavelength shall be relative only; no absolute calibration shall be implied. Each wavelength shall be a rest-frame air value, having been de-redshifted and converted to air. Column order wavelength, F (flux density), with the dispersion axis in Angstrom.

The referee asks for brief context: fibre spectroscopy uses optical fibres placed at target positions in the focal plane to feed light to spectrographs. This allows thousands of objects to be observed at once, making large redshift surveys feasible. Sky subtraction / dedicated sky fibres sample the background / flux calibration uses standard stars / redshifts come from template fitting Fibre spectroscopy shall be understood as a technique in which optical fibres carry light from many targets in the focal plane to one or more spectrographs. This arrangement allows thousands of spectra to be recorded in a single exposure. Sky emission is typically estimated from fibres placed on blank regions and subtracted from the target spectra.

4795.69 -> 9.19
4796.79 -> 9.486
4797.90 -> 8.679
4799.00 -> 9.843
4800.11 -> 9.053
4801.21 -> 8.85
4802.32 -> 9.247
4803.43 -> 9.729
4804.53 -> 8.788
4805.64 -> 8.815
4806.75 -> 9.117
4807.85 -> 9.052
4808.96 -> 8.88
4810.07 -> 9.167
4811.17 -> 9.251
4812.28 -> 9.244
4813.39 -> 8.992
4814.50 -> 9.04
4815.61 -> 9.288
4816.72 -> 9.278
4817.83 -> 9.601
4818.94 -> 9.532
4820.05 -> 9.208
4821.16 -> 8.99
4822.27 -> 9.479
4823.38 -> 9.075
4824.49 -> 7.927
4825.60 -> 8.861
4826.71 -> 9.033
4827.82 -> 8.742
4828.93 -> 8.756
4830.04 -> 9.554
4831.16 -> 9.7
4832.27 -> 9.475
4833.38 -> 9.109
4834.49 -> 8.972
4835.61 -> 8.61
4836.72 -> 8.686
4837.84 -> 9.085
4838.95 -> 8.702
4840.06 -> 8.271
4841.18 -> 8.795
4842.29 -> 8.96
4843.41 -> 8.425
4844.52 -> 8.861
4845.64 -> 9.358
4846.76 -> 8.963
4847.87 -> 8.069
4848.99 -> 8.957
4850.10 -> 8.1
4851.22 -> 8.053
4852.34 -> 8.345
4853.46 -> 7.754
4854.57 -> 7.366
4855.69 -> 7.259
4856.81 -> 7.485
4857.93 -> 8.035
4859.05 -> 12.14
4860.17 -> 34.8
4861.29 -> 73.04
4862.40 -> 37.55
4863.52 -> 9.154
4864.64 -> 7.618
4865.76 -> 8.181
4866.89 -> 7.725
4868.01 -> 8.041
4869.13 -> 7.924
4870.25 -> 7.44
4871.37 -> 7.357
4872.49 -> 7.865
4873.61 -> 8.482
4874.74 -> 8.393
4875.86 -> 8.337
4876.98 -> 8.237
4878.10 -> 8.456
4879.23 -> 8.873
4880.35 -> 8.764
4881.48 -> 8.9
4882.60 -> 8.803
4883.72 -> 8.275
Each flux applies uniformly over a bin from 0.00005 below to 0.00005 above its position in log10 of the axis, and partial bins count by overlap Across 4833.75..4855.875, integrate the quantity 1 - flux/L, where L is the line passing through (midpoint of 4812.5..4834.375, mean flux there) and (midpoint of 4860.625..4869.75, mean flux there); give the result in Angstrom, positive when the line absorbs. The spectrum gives 9.09 Angstrom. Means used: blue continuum 9.14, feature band 8.5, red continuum 20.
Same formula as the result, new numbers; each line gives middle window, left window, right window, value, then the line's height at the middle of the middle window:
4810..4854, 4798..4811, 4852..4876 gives 8.91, 11.3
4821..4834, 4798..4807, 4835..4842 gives -0.33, 8.84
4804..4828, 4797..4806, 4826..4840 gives 0.03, 9.08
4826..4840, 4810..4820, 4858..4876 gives 3.05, 11.5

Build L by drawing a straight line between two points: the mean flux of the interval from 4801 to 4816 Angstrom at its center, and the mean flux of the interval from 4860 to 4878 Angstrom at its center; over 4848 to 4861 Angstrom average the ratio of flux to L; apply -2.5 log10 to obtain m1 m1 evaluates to 0.155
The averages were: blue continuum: 9.1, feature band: 12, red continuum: 15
